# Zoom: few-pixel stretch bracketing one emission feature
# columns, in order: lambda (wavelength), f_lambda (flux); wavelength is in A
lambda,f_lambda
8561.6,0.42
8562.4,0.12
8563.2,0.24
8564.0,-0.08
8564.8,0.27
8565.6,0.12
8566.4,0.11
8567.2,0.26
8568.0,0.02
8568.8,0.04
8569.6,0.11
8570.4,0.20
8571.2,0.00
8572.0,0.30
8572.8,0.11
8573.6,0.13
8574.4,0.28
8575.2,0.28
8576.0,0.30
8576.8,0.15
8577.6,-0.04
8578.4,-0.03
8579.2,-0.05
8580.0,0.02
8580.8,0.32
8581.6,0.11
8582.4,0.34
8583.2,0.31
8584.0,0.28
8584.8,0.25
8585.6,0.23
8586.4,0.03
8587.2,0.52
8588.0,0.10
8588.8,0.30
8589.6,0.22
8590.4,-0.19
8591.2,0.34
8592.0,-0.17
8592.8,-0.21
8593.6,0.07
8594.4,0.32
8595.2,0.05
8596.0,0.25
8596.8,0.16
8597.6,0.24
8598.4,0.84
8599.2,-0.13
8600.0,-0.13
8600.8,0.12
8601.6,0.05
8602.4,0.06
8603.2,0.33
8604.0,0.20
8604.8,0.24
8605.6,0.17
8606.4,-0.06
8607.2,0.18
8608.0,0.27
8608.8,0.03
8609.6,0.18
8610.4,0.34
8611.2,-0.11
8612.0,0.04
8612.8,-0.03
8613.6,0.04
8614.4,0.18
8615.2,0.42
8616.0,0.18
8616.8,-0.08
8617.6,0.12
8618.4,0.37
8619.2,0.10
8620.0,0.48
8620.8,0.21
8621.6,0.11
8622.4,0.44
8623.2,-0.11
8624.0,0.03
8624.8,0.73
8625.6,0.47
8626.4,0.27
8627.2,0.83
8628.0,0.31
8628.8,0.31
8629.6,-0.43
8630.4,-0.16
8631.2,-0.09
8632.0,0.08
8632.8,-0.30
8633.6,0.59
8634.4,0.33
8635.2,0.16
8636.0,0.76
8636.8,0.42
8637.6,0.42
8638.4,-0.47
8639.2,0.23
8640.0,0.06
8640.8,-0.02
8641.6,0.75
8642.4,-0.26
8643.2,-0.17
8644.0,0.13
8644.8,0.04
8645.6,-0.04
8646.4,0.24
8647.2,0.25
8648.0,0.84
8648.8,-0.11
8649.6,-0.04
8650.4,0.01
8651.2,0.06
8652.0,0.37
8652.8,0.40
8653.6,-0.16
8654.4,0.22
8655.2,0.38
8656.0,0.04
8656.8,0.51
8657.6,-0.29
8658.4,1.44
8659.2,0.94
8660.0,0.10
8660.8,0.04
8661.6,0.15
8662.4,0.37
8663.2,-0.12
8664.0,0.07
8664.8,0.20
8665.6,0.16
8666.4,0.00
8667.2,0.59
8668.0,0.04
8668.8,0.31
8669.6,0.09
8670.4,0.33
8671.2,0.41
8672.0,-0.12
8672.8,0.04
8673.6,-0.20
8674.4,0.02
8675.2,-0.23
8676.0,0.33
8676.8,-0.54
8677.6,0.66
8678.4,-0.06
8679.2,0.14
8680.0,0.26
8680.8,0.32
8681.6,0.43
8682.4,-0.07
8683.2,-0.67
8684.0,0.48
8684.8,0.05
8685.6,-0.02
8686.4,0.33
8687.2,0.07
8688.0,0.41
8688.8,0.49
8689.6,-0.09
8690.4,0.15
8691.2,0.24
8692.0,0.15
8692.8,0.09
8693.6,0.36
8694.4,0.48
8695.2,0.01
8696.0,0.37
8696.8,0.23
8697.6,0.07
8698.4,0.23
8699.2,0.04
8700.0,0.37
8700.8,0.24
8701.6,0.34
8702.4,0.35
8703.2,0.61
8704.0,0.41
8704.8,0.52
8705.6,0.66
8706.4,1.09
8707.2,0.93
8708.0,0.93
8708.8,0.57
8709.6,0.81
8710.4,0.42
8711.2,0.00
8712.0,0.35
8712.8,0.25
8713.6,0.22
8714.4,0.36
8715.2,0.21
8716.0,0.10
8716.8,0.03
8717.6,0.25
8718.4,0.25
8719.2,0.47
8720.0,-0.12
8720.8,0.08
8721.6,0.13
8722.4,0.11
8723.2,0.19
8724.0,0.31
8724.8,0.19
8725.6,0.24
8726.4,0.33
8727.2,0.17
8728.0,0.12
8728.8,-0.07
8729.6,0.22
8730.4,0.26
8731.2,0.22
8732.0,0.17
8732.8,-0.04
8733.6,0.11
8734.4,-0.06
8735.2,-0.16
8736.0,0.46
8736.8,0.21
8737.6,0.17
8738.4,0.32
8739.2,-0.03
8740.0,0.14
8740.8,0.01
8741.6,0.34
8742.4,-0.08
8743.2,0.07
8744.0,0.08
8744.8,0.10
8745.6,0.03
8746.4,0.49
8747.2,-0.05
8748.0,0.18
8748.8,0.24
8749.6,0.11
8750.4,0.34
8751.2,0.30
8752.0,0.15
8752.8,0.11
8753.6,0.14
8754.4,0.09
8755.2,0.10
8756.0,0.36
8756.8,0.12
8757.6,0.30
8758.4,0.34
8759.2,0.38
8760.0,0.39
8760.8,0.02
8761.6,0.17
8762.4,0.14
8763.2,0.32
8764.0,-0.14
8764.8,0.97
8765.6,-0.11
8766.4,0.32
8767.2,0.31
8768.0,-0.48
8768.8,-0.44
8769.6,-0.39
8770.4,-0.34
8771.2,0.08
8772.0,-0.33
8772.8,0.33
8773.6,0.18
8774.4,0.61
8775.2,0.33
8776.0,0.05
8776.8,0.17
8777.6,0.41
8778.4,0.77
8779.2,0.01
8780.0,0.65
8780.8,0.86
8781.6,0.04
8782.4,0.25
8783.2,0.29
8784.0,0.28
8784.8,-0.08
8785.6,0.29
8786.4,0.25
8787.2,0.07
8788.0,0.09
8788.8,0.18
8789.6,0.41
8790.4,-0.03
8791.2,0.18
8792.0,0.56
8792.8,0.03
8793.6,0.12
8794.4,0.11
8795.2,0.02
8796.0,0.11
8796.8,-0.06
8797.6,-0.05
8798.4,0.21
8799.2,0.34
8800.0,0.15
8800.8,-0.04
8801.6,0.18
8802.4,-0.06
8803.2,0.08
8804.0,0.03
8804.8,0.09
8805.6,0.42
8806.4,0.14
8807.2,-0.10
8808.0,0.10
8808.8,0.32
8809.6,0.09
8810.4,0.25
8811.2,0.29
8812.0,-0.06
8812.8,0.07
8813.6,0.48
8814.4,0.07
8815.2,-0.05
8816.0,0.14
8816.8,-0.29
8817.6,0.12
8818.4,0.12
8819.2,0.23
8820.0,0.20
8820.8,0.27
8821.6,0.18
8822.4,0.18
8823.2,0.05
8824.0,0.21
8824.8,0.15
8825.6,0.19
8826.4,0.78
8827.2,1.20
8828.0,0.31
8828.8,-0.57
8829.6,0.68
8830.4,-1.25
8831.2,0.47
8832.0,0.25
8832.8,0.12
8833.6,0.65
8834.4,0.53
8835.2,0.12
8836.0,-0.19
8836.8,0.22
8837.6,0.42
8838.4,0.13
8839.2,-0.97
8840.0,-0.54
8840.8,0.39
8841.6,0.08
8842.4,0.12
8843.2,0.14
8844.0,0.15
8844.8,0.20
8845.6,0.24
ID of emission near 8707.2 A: H-gamma 4340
